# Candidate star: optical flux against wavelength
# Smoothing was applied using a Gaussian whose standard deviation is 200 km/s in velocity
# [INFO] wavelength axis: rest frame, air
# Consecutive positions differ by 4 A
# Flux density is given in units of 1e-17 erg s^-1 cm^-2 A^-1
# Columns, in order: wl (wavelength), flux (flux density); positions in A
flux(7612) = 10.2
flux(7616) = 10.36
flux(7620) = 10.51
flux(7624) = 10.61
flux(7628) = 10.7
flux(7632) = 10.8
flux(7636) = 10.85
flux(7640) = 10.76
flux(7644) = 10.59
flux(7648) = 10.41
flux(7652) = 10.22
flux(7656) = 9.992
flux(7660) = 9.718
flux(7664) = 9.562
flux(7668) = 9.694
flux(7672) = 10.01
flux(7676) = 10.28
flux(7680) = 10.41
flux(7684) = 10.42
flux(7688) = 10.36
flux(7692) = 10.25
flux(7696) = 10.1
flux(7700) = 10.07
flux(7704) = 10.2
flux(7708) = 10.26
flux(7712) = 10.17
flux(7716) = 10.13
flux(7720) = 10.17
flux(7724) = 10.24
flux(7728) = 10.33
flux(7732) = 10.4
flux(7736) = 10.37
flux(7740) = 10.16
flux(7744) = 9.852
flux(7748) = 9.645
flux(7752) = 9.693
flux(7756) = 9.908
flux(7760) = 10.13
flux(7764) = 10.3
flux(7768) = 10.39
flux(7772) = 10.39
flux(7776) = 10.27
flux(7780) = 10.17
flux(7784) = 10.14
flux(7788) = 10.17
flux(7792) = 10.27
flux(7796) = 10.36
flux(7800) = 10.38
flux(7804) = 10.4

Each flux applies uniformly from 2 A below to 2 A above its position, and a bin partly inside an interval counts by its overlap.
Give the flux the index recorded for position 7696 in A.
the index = 10.1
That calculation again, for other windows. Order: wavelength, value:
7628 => 10.7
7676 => 10.28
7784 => 10.14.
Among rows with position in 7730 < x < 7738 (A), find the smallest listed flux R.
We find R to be 10.37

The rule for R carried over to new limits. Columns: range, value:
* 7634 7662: 9.718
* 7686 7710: 10.07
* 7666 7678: 9.694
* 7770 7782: 10.17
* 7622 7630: 10.61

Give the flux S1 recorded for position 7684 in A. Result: 10.42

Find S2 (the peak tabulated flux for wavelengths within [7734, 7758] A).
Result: 10.37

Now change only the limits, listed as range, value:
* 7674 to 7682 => 10.41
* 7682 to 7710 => 10.42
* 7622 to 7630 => 10.7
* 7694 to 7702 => 10.1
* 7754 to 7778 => 10.39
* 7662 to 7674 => 10.01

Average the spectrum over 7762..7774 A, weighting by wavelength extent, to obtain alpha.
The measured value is 10.4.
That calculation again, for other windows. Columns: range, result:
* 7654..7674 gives 9.8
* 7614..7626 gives 10.5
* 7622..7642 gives 10.7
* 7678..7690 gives 10.4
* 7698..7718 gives 10.2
